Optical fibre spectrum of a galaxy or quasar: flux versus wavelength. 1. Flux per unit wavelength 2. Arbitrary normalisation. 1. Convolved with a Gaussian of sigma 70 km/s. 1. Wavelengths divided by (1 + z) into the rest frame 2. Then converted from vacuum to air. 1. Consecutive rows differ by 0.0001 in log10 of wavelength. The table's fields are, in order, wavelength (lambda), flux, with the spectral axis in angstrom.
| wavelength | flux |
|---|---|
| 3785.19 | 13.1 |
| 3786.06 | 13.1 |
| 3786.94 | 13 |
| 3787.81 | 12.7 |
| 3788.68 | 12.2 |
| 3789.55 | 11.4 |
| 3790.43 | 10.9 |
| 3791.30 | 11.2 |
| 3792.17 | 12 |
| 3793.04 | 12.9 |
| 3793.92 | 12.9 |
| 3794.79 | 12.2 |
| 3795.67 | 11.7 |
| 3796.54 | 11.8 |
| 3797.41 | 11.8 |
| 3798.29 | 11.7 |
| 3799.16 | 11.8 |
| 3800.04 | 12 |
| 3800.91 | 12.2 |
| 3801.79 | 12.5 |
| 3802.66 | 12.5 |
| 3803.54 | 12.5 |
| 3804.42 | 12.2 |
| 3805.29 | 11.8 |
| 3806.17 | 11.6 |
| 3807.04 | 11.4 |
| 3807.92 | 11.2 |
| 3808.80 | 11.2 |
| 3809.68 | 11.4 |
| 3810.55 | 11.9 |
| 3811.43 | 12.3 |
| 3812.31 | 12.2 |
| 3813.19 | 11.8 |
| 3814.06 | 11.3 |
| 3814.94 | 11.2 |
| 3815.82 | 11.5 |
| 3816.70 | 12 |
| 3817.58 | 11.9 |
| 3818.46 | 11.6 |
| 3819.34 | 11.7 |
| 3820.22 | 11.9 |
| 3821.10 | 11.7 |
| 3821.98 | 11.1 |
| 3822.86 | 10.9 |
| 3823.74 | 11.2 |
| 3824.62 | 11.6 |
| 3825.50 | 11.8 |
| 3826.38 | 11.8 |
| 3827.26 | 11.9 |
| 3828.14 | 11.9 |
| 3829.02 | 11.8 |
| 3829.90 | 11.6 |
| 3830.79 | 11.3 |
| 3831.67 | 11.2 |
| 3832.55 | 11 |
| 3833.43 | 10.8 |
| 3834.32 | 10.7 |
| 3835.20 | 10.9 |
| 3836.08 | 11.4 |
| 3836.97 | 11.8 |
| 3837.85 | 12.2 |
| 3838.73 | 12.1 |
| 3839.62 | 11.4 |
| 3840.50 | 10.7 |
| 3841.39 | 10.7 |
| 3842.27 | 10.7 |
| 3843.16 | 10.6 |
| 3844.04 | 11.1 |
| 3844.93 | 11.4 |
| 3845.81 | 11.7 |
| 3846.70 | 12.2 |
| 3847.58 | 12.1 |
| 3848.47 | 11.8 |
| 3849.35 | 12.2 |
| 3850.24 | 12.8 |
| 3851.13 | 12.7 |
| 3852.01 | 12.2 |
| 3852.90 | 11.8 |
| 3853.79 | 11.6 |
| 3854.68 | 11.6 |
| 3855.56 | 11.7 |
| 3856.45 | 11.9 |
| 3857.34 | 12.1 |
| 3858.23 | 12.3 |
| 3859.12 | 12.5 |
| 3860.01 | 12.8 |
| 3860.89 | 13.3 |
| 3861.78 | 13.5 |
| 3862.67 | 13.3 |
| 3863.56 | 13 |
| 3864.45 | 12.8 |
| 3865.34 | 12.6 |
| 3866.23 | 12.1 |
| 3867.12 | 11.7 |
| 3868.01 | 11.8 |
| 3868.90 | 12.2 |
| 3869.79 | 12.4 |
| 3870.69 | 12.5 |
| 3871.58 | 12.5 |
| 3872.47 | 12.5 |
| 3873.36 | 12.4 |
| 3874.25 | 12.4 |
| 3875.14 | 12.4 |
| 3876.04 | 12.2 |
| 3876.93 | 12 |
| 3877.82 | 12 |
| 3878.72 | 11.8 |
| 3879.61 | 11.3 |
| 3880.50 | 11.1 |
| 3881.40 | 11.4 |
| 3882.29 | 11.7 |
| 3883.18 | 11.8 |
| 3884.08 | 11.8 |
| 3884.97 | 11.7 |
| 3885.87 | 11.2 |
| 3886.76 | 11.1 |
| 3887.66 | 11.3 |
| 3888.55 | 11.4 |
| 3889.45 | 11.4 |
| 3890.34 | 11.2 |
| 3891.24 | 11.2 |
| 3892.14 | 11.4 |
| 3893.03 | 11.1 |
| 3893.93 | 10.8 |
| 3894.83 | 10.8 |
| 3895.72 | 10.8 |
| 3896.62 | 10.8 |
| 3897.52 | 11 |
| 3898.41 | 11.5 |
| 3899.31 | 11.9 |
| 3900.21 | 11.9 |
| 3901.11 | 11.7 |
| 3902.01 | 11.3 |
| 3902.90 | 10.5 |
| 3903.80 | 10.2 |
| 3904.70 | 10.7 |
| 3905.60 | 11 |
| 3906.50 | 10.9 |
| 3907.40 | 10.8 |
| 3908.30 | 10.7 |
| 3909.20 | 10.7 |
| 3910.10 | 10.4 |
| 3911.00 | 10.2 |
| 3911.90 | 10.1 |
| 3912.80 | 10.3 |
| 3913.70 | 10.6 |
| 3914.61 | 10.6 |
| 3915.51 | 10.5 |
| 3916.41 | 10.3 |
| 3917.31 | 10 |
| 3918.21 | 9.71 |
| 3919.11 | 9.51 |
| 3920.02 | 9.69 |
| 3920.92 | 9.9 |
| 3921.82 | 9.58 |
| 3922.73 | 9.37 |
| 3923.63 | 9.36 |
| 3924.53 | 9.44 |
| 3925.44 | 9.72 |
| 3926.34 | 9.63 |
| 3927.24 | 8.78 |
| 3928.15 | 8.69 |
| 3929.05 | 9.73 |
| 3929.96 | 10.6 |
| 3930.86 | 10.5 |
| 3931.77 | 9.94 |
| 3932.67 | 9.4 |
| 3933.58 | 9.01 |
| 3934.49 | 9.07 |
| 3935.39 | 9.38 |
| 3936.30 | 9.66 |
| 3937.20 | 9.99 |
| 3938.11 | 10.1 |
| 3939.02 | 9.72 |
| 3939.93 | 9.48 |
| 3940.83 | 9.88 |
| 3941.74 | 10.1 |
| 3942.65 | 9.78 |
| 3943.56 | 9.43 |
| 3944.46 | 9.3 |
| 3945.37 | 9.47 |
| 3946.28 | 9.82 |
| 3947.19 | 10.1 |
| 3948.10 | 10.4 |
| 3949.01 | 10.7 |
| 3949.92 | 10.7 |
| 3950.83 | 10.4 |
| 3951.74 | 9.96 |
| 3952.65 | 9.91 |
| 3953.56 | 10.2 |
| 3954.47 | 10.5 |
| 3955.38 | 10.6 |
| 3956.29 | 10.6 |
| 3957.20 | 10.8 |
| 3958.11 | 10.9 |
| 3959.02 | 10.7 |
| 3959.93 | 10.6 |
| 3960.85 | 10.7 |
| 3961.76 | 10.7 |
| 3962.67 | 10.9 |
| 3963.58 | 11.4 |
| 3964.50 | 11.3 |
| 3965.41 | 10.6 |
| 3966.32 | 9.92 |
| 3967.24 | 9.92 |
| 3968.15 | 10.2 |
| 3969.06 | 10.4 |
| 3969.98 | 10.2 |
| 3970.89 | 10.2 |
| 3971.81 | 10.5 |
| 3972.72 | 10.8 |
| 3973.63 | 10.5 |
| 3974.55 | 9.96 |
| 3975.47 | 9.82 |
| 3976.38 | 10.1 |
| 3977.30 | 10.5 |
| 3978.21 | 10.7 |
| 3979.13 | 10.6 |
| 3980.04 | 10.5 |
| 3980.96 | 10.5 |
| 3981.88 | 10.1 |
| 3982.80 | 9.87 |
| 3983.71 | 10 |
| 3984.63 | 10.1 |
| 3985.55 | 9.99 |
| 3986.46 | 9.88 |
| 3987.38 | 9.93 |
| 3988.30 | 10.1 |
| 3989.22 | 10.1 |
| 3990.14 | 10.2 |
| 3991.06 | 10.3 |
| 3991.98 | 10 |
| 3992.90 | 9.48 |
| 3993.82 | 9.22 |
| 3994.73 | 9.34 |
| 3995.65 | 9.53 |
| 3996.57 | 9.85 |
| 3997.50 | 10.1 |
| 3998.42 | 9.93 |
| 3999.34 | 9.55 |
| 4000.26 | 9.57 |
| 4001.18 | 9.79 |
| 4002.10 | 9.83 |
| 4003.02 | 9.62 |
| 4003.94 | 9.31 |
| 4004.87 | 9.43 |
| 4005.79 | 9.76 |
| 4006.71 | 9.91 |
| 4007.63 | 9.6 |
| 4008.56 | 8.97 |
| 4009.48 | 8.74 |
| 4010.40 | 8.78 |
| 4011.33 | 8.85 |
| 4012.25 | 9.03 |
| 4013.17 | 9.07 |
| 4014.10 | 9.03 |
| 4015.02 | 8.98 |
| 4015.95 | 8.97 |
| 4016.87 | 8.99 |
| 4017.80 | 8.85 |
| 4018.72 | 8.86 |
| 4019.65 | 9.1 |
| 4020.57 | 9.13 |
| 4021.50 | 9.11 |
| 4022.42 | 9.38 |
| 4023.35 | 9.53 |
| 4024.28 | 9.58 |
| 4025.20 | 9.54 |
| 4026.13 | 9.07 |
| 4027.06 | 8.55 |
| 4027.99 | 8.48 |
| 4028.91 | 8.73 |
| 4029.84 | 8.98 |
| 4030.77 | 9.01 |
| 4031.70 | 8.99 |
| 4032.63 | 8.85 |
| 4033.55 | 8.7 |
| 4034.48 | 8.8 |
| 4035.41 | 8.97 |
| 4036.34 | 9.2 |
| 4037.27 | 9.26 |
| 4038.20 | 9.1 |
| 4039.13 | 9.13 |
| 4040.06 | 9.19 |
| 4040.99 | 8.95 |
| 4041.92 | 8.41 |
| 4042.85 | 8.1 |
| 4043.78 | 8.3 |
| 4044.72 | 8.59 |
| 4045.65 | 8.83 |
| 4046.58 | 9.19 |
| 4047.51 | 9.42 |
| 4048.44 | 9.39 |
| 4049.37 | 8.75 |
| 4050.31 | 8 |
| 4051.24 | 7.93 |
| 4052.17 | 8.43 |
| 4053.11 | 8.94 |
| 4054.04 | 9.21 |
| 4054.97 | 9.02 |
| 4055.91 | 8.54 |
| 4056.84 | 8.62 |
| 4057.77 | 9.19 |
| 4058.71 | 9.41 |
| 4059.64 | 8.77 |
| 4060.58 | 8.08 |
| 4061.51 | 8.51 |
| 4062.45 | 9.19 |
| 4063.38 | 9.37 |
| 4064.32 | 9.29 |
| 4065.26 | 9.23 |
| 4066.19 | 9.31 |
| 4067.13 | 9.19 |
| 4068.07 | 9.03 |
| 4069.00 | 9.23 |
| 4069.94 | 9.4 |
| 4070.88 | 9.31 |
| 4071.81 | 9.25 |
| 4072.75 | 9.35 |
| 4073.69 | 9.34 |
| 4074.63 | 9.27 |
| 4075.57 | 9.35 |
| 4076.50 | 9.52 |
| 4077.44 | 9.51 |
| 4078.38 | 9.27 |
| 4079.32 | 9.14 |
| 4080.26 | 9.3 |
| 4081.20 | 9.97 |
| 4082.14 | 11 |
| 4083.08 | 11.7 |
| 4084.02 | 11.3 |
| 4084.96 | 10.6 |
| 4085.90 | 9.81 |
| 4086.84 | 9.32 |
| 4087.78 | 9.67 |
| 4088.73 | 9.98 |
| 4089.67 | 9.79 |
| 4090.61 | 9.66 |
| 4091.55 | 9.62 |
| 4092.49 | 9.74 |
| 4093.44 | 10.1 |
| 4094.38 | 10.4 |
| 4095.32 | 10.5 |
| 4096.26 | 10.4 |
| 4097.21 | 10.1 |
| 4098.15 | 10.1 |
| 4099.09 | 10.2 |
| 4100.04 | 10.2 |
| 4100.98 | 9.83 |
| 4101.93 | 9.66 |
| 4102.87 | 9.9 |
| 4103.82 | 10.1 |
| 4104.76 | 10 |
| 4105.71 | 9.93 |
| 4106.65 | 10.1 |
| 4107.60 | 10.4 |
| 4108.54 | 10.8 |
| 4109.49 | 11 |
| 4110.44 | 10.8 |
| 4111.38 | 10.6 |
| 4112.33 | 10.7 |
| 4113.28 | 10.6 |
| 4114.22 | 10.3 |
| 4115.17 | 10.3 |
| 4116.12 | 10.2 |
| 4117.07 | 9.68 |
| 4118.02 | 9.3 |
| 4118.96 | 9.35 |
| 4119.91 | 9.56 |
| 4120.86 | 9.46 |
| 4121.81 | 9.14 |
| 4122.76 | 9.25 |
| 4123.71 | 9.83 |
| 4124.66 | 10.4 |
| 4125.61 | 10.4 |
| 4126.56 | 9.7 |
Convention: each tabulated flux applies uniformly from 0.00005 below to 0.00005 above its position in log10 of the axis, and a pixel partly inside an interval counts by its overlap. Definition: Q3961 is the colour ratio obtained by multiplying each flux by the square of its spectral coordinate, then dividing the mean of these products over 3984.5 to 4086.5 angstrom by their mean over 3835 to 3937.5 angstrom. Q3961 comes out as 0.9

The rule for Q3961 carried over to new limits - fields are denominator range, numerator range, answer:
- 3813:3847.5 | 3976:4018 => 0.92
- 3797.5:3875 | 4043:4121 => 0.92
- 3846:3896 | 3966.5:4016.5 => 0.87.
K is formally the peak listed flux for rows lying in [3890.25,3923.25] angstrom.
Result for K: 11.9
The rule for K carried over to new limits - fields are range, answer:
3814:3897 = 13.5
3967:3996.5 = 10.8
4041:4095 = 11.7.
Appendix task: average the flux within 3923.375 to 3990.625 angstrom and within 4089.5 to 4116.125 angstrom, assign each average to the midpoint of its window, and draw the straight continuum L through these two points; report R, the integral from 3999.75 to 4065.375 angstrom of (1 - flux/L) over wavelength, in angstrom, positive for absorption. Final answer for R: 7.4 angstrom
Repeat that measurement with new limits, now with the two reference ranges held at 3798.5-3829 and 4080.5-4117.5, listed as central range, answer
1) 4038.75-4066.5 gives 4.3 angstrom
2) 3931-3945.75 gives 1.9 angstrom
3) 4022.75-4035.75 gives 2.0 angstrom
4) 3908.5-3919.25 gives 0.9 angstrom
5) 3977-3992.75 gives 1.0 angstrom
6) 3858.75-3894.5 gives -1.8 angstrom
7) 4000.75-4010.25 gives 1.1 angstrom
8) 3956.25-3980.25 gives 0.9 angstrom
